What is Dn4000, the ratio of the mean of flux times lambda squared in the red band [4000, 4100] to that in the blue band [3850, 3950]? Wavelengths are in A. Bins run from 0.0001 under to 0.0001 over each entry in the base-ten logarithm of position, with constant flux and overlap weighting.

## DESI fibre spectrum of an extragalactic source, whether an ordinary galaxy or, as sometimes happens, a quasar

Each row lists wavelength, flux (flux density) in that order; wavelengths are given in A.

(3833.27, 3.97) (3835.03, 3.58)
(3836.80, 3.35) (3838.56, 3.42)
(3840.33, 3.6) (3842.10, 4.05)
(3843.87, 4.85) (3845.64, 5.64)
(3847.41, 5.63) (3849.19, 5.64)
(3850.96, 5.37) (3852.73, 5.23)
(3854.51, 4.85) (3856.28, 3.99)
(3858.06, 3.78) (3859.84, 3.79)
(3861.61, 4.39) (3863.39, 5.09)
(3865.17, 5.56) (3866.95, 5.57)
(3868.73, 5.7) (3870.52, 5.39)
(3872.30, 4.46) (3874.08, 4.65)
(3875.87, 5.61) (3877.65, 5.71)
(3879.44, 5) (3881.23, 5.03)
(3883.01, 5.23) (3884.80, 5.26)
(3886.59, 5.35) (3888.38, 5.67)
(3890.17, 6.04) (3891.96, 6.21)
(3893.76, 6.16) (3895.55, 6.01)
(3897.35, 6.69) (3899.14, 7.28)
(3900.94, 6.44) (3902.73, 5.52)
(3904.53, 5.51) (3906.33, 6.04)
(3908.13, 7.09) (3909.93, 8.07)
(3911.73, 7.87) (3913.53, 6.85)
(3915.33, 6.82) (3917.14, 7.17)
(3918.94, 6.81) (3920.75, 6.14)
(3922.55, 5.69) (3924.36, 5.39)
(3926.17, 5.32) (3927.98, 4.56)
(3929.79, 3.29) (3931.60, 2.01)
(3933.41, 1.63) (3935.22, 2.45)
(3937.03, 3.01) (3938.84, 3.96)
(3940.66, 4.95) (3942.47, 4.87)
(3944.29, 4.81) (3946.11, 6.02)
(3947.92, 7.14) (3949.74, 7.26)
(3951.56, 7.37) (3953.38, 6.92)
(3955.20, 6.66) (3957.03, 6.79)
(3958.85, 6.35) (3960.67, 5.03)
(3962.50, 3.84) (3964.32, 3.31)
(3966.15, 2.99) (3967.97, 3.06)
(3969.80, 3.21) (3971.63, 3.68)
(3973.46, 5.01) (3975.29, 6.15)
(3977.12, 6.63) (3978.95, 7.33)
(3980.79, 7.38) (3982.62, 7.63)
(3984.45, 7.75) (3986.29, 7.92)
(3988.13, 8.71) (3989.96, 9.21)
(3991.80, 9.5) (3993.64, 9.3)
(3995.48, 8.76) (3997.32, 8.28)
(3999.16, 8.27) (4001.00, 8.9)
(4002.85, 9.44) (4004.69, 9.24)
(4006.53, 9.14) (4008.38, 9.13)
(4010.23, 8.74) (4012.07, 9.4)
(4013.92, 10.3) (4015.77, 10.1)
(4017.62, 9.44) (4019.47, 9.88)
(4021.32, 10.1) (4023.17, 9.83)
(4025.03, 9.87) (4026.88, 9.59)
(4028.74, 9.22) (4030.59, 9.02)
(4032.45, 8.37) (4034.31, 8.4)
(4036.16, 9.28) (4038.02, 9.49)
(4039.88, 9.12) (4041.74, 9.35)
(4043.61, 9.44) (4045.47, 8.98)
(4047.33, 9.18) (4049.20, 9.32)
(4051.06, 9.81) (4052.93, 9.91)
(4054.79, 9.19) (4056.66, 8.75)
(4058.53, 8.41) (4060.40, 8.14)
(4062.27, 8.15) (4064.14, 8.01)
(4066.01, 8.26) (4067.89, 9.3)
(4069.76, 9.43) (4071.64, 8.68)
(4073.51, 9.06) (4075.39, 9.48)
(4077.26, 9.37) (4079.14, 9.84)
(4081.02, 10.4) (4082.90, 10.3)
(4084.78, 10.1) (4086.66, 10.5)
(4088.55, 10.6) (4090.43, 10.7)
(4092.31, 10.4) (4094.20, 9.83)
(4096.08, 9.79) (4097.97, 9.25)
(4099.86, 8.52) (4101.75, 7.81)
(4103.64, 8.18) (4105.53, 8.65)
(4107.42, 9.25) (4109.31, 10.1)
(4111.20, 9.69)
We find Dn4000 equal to 1.9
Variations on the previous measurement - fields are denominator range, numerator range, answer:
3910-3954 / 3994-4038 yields 1.79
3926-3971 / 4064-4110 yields 2.17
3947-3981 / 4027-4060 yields 1.71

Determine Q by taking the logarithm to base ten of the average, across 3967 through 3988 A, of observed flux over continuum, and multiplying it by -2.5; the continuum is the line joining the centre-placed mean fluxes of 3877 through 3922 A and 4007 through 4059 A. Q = 0.31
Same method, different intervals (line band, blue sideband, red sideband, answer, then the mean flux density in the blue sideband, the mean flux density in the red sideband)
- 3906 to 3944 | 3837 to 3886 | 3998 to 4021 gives 0.27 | 4.89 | 9.34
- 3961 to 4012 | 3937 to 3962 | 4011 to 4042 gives 0.08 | 5.86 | 9.46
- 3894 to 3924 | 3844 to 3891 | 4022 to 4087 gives -0.10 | 5.13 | 9.24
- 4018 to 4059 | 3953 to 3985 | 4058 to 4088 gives -0.17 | 5.49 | 9.24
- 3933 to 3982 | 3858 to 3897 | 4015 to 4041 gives 0.41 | 5.31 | 9.4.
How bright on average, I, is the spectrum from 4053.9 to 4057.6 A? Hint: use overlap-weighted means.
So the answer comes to 8.96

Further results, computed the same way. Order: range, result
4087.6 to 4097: 10.3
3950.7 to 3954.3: 7.14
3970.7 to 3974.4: 4.35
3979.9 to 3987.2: 7.67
